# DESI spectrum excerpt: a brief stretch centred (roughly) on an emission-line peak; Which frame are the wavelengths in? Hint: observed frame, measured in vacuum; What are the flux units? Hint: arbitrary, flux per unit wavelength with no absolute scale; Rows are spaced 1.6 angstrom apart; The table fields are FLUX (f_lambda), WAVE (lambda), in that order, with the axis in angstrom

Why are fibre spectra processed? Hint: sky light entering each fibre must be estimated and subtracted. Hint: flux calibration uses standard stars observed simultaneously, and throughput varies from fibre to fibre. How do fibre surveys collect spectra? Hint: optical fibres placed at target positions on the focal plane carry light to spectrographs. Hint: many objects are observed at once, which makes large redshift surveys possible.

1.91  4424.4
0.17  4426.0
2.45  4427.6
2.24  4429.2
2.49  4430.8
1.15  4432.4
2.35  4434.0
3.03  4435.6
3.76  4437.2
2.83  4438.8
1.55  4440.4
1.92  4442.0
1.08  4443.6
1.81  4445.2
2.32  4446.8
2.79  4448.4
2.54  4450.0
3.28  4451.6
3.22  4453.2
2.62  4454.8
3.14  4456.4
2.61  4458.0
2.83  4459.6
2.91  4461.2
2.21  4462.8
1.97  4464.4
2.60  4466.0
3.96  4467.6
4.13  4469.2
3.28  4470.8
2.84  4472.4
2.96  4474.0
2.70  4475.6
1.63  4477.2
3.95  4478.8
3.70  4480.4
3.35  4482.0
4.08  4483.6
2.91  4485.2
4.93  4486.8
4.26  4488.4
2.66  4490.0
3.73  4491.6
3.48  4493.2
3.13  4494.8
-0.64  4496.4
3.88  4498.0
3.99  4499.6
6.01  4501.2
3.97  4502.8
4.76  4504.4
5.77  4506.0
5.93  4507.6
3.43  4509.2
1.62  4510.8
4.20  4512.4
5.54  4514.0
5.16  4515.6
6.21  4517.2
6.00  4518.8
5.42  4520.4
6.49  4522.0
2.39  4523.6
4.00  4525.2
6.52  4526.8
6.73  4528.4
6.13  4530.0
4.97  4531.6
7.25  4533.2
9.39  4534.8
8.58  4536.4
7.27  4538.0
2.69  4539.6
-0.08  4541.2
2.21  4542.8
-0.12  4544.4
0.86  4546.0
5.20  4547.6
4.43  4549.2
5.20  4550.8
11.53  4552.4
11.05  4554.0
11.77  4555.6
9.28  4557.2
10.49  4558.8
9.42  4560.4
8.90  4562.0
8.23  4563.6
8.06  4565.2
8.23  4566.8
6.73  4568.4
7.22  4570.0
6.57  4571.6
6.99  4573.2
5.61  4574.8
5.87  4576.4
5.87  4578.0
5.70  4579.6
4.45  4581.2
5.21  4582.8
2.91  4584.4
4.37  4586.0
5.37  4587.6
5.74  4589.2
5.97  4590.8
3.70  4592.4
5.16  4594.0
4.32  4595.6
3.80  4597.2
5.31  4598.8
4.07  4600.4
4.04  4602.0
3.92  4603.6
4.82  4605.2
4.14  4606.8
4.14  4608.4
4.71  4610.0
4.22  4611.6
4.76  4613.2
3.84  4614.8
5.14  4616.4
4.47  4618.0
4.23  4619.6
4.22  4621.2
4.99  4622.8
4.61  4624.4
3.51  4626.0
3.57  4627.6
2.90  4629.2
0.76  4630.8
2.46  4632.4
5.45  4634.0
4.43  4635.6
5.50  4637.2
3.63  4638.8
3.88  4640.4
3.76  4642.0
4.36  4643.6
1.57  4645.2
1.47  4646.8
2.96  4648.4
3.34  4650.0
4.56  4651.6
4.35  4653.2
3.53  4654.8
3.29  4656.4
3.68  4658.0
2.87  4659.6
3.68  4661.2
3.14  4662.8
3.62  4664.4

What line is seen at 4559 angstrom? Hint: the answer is Lyman alpha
